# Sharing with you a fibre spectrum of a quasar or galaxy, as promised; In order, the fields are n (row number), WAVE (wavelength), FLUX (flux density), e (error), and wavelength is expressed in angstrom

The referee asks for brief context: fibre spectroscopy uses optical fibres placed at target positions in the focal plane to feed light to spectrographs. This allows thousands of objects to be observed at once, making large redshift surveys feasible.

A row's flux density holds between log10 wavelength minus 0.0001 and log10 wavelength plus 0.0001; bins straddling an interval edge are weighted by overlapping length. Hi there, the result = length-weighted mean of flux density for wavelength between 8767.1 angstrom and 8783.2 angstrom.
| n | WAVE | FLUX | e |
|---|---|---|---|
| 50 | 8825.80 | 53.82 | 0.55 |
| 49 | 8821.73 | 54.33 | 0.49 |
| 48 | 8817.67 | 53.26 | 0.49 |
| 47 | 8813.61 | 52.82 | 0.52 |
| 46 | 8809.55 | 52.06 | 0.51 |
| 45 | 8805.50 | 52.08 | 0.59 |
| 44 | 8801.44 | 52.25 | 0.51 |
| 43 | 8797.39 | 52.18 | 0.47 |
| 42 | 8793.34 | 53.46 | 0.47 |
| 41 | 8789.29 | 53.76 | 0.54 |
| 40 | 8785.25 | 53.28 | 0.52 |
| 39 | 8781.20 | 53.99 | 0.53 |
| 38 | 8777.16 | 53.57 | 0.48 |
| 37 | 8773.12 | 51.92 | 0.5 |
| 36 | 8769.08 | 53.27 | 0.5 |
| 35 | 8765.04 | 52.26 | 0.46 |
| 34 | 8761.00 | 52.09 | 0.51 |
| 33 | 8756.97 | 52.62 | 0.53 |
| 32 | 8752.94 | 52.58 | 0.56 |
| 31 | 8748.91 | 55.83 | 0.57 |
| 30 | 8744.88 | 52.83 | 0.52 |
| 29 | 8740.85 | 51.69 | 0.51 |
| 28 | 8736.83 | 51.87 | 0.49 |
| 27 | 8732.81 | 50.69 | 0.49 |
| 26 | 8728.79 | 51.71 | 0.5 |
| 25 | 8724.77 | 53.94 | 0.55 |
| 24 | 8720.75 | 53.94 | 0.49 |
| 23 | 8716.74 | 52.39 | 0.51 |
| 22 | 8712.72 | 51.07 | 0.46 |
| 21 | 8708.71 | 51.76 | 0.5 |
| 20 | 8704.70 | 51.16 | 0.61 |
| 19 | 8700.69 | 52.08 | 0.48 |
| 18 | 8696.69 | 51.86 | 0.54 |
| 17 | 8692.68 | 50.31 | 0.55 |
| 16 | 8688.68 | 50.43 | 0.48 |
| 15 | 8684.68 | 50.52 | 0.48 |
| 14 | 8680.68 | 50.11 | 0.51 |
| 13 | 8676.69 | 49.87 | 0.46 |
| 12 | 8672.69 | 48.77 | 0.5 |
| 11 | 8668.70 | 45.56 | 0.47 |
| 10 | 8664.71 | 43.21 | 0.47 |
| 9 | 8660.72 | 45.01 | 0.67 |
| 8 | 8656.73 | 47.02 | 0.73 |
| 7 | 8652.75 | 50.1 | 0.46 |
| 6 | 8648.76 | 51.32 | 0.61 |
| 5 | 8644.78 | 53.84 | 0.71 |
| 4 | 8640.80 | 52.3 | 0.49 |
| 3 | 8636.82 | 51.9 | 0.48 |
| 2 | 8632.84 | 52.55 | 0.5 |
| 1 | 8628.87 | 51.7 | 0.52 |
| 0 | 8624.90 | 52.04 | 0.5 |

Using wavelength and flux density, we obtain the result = 53.2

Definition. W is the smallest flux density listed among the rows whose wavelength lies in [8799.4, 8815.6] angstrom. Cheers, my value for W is 52.06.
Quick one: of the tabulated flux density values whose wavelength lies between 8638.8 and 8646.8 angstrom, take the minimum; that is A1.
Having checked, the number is 52.3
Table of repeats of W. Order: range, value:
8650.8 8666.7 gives 43.21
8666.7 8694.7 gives 45.56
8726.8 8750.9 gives 50.69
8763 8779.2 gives 51.92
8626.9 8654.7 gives 50.1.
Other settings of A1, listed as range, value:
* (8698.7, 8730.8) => 51.07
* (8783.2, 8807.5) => 52.08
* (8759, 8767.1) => 52.09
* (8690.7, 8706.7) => 50.31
